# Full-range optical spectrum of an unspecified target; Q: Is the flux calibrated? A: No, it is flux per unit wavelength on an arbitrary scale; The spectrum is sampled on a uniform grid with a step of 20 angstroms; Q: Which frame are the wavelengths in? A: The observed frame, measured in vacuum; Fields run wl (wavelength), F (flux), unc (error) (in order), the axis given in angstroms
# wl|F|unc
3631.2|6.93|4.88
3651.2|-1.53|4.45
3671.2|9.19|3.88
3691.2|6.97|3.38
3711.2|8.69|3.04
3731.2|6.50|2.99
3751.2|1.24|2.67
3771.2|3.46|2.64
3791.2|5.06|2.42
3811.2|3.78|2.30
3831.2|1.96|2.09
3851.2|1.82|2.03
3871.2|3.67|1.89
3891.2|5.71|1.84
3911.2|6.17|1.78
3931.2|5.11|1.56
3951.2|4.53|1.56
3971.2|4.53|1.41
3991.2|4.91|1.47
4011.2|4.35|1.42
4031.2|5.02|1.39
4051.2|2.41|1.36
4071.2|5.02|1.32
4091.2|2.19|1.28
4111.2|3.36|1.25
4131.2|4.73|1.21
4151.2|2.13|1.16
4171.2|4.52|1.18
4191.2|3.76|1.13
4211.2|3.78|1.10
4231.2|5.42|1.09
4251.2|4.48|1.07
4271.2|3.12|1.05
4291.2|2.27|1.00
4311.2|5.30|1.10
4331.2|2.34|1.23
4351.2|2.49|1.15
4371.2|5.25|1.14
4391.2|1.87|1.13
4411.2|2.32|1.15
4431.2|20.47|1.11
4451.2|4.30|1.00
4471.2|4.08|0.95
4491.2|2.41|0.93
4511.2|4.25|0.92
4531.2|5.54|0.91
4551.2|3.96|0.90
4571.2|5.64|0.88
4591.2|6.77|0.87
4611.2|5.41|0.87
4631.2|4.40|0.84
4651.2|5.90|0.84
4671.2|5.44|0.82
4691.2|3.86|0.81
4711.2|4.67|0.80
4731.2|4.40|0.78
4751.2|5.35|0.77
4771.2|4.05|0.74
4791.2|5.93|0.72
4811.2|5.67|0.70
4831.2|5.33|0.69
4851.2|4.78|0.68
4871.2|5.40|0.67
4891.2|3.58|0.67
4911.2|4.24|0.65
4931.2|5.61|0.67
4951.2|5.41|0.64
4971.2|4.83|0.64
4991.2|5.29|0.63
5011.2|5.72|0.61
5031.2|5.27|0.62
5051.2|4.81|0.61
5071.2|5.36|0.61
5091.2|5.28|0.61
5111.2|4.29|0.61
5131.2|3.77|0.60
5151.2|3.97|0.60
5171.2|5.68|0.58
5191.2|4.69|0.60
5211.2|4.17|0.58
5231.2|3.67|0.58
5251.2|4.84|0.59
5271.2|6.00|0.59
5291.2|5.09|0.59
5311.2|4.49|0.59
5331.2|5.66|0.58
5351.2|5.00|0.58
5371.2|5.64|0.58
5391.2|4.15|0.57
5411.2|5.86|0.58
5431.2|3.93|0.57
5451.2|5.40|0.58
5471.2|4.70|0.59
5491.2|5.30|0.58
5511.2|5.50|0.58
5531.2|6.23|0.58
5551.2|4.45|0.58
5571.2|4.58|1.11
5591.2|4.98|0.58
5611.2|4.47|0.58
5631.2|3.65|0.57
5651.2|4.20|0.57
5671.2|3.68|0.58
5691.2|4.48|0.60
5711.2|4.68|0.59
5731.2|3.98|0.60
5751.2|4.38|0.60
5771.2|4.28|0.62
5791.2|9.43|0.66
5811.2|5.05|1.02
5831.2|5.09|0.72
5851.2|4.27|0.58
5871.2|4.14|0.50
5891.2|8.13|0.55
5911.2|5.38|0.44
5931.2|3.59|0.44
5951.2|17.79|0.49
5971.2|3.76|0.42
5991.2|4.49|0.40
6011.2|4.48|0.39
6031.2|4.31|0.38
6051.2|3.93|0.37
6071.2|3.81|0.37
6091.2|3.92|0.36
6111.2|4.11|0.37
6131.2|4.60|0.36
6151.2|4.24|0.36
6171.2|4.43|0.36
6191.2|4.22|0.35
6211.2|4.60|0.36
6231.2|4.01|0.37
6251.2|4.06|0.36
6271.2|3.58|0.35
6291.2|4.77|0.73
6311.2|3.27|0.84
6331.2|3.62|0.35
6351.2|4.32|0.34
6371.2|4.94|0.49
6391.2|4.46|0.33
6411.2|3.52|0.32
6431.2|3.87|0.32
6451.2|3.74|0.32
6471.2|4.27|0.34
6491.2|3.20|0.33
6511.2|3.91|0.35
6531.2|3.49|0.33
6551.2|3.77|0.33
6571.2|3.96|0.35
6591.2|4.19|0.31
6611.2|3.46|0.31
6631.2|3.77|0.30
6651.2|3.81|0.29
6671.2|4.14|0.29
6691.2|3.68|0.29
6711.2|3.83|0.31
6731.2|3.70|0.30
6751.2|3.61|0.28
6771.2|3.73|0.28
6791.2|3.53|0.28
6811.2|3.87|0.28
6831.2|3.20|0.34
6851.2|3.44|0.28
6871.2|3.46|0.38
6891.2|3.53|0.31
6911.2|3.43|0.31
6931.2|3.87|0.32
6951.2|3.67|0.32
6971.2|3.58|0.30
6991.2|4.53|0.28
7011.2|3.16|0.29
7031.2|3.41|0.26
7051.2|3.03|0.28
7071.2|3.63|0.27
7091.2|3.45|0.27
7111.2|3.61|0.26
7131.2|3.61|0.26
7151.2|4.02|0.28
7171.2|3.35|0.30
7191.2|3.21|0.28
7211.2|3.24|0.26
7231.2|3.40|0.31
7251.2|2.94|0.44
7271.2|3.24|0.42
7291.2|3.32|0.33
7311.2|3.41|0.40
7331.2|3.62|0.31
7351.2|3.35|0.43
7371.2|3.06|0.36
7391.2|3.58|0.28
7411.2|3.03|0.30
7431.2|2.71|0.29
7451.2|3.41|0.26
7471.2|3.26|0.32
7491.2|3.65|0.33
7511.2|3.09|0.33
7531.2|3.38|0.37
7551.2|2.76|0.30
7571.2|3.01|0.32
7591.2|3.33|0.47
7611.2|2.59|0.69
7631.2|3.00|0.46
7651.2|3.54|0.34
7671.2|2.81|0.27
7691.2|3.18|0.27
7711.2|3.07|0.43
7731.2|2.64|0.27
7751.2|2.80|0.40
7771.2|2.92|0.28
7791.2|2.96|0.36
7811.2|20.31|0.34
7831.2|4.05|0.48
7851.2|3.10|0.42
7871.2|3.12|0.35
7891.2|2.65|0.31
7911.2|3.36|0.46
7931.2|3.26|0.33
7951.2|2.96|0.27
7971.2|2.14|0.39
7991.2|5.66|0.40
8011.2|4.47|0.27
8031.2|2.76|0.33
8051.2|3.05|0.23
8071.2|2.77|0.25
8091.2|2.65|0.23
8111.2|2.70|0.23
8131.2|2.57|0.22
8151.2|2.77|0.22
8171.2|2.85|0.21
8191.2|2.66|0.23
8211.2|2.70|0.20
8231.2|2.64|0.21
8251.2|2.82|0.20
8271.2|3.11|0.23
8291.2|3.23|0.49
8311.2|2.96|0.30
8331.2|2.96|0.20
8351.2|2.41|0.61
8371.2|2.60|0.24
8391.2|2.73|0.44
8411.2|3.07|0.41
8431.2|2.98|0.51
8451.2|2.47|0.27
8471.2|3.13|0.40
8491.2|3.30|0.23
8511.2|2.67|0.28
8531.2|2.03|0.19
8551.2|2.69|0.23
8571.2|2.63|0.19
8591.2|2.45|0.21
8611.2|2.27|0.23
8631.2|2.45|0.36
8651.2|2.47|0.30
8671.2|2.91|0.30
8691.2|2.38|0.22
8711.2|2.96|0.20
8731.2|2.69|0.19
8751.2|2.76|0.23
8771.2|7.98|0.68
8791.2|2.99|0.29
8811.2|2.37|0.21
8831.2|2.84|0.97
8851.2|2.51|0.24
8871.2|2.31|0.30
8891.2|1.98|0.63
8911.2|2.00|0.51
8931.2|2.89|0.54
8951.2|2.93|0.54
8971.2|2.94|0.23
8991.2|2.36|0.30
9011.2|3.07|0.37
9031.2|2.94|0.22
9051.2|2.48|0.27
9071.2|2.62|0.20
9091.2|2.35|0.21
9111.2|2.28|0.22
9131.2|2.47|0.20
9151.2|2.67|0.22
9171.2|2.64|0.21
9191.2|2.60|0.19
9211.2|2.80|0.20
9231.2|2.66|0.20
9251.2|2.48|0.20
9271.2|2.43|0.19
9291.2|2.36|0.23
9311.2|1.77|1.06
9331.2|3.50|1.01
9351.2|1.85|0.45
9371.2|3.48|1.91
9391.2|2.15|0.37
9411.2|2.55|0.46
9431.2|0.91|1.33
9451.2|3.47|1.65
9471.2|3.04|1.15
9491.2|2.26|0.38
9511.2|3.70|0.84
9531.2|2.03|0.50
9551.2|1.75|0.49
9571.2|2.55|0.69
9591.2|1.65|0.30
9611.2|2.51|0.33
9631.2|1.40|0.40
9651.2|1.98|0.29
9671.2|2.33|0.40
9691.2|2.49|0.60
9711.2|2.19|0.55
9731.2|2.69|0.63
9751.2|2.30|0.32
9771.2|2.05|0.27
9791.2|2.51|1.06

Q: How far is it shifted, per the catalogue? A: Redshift 0.189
